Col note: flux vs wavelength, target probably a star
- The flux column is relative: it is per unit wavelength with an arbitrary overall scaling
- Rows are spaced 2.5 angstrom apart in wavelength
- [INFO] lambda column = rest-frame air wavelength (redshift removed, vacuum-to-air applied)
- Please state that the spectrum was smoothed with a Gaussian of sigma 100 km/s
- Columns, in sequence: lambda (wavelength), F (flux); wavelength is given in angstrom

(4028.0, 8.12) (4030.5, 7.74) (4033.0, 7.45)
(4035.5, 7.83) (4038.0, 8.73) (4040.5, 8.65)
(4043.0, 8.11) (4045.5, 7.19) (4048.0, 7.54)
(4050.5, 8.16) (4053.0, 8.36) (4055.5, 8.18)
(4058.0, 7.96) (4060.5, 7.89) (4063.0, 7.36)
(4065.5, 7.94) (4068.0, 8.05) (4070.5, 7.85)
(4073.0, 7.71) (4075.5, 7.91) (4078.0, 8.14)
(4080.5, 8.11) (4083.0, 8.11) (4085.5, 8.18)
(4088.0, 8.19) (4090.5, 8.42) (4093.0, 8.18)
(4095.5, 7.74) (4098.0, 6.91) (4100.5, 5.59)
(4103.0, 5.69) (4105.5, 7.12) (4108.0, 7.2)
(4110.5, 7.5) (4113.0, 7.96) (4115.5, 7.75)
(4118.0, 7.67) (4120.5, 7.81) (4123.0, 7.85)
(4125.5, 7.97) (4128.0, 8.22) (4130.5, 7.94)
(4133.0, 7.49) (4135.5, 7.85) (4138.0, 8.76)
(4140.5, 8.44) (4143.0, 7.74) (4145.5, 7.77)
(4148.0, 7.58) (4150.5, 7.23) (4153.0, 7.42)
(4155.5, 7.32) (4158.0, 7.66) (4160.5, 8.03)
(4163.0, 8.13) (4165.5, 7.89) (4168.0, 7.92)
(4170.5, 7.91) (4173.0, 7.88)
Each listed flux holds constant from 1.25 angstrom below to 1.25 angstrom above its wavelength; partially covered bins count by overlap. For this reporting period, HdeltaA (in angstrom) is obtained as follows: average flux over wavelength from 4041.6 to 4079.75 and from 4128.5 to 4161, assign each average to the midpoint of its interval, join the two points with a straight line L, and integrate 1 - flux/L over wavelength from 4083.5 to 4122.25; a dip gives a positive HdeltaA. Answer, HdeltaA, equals 1.8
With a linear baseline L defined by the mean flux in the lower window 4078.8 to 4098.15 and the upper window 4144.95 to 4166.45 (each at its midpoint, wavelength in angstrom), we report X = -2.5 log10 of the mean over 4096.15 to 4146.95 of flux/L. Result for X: 0.04 mag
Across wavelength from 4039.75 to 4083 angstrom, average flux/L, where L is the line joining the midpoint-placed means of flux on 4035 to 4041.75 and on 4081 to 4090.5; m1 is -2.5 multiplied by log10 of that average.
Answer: 0.05 mag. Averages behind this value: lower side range 8.47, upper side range 8.19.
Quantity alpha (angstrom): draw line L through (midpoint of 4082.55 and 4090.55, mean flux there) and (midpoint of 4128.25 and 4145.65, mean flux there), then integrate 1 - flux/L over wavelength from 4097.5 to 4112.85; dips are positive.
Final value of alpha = 2.6 angstrom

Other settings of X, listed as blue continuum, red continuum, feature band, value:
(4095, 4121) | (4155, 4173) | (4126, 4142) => -0.09 mag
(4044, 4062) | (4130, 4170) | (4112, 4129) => -0.01 mag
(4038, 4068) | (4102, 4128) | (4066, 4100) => -0.02 mag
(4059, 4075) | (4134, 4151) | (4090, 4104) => 0.12 mag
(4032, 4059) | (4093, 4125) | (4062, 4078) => -0.01 mag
